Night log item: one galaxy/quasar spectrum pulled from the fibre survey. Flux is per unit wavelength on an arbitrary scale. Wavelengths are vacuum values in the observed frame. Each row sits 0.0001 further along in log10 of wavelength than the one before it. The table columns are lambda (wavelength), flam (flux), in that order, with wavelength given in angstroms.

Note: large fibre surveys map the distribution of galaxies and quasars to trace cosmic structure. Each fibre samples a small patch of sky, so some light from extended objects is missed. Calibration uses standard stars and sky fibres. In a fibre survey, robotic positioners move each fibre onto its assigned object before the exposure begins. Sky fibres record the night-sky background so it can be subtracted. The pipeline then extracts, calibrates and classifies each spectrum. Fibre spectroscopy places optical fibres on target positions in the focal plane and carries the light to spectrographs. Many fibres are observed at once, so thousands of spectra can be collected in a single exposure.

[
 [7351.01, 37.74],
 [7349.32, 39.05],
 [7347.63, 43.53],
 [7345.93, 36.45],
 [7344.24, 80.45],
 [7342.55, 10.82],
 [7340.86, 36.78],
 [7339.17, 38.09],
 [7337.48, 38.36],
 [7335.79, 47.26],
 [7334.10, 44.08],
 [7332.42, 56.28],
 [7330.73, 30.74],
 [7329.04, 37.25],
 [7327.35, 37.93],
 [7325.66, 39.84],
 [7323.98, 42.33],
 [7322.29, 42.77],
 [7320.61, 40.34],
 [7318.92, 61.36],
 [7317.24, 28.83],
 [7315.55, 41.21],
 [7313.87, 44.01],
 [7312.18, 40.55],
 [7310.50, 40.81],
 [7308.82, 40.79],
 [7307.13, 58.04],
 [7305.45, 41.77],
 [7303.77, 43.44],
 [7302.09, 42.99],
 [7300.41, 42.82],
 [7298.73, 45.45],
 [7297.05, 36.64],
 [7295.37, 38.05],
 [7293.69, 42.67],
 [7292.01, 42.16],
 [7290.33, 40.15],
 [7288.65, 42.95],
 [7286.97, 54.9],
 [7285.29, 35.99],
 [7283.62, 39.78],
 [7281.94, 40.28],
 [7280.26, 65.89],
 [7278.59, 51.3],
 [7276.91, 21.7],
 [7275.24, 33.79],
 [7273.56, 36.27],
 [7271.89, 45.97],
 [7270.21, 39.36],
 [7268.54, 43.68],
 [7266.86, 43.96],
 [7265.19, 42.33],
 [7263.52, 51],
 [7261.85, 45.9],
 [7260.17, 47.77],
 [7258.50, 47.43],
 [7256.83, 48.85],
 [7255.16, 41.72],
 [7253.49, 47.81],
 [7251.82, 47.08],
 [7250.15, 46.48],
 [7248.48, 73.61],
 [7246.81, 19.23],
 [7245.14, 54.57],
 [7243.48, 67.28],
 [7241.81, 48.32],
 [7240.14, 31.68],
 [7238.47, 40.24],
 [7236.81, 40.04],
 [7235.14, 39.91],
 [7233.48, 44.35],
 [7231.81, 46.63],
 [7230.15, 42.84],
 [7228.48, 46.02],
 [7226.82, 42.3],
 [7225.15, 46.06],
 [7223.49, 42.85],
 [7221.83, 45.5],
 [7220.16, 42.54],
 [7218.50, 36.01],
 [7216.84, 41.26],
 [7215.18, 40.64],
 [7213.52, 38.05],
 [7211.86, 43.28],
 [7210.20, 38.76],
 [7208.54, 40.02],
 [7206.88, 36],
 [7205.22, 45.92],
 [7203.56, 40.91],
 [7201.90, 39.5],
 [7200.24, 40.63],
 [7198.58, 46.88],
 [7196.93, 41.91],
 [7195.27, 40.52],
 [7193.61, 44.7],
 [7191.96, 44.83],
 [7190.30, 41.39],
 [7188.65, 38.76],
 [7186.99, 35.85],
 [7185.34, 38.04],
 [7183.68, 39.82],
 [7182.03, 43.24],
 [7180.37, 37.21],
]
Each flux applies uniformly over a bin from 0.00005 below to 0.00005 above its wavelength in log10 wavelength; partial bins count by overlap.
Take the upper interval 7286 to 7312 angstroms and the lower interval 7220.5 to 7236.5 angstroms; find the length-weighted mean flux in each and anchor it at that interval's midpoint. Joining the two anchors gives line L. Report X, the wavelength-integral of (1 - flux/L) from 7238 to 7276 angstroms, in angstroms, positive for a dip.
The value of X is -1.54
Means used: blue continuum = 43.9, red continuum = 43.5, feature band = 45.5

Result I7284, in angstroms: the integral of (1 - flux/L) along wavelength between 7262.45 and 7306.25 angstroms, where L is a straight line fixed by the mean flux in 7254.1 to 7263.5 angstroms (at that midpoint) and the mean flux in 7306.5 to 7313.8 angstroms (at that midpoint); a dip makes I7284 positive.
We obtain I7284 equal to 3.0 angstroms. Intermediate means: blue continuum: 46.8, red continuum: 44.5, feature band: 42.5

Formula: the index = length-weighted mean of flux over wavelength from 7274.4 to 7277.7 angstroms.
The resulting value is 27.9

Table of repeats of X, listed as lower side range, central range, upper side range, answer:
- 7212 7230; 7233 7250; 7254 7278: -1.5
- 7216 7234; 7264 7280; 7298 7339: 0.8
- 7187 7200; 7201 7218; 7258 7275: 0.9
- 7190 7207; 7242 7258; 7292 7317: -2.7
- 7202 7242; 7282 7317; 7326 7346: -0.9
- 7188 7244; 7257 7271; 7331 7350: -1.0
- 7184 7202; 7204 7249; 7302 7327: -1.6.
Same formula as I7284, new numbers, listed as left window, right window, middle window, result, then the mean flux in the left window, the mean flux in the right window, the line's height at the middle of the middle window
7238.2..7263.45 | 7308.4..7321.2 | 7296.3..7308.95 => -0.3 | 47.5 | 42.3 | 43.3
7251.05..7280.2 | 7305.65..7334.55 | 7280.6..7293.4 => 0.1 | 43.9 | 42.7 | 43.4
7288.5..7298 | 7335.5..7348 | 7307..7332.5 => -0.7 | 40.3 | 41.1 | 40.7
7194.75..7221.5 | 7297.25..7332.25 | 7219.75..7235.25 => -1.1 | 40.9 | 42.3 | 41.2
